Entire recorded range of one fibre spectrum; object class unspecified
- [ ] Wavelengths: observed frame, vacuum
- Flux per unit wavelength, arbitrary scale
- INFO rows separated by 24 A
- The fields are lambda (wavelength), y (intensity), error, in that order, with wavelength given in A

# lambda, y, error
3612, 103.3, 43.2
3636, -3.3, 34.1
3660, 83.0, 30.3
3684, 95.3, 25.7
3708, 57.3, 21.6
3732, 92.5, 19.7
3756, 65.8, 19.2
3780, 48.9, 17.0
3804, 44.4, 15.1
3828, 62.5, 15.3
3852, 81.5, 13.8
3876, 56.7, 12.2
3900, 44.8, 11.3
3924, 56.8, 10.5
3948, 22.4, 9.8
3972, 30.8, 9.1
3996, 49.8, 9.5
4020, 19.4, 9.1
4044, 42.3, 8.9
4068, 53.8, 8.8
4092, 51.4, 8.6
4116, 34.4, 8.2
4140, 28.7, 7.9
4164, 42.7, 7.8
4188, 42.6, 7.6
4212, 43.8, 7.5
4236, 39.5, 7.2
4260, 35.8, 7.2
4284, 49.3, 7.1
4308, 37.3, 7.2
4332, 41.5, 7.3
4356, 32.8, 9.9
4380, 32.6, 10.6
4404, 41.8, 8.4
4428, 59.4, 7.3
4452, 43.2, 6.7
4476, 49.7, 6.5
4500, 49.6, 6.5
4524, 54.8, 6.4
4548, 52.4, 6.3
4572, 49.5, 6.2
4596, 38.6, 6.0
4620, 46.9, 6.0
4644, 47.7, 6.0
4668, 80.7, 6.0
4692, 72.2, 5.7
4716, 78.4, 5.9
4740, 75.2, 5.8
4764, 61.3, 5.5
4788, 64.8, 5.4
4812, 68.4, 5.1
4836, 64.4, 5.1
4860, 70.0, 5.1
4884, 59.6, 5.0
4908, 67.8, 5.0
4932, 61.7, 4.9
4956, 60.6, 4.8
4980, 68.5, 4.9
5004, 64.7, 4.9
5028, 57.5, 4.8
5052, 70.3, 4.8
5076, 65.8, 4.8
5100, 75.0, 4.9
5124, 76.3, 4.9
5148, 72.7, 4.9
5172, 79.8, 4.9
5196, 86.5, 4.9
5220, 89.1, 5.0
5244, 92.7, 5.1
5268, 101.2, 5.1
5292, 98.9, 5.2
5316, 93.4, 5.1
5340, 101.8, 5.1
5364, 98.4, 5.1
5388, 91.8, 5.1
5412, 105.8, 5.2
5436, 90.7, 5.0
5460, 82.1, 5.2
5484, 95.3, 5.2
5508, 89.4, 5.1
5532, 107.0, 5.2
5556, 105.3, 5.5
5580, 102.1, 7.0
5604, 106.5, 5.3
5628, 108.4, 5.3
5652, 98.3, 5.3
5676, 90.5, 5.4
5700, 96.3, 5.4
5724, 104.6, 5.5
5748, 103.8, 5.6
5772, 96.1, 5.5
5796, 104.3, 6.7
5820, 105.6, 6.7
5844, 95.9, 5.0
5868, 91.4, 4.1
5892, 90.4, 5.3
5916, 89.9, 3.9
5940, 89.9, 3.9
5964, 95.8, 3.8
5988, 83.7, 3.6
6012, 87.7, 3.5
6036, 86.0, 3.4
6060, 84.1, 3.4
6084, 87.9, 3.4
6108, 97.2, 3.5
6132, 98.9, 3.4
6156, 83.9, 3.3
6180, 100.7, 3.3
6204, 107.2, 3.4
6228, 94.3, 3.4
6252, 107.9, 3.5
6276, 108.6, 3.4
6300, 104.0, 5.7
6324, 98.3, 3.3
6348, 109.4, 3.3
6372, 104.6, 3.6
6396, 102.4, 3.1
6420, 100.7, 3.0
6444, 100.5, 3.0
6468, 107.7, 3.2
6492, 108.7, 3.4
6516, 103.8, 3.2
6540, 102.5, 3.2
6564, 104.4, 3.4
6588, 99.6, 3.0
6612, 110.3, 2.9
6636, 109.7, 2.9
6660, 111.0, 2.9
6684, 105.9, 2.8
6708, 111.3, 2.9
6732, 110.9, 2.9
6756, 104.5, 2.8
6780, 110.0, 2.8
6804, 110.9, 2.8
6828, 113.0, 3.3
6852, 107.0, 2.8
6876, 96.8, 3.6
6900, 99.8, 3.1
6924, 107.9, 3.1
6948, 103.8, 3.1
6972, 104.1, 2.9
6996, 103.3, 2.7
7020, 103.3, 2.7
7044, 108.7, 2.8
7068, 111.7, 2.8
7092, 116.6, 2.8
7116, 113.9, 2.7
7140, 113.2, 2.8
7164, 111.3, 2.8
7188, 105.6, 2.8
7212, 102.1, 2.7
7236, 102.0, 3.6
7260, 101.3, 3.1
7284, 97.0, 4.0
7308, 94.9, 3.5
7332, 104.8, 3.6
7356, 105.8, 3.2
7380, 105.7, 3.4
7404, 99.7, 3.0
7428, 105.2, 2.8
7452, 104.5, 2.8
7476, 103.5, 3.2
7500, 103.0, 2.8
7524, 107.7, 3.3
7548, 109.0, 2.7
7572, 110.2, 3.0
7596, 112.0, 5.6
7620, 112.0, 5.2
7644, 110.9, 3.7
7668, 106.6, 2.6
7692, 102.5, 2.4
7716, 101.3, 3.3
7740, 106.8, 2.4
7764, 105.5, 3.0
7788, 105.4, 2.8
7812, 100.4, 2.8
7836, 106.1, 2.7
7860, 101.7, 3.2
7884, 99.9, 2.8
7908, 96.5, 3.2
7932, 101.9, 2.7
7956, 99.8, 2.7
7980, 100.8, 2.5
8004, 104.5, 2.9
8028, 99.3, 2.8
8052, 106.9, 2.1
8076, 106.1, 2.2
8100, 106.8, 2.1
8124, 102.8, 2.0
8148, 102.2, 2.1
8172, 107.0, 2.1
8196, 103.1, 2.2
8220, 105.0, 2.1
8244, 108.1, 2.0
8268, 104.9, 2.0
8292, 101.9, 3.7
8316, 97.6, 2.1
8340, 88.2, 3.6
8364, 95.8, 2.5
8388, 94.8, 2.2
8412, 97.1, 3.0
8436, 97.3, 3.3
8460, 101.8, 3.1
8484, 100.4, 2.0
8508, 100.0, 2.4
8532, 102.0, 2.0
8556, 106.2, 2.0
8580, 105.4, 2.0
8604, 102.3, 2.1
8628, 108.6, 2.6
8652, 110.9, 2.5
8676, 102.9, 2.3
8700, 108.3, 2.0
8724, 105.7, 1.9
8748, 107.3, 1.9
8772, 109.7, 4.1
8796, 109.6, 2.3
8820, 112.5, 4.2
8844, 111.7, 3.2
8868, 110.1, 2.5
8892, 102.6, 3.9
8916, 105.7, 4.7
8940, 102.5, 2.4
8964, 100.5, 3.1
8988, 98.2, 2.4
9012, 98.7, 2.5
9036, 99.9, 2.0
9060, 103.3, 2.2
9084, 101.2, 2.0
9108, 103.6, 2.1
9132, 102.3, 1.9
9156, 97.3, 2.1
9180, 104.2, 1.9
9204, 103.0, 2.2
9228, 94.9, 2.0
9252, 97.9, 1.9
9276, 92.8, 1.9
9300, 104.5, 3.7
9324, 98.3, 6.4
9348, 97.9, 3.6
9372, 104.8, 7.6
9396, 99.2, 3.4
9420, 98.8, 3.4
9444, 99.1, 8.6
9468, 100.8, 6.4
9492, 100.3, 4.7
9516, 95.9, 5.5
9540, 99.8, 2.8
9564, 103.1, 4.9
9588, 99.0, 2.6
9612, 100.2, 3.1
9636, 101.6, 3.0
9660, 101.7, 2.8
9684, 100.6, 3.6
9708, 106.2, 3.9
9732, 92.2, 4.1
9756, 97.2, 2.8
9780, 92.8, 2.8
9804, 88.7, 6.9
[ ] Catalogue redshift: 0.169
